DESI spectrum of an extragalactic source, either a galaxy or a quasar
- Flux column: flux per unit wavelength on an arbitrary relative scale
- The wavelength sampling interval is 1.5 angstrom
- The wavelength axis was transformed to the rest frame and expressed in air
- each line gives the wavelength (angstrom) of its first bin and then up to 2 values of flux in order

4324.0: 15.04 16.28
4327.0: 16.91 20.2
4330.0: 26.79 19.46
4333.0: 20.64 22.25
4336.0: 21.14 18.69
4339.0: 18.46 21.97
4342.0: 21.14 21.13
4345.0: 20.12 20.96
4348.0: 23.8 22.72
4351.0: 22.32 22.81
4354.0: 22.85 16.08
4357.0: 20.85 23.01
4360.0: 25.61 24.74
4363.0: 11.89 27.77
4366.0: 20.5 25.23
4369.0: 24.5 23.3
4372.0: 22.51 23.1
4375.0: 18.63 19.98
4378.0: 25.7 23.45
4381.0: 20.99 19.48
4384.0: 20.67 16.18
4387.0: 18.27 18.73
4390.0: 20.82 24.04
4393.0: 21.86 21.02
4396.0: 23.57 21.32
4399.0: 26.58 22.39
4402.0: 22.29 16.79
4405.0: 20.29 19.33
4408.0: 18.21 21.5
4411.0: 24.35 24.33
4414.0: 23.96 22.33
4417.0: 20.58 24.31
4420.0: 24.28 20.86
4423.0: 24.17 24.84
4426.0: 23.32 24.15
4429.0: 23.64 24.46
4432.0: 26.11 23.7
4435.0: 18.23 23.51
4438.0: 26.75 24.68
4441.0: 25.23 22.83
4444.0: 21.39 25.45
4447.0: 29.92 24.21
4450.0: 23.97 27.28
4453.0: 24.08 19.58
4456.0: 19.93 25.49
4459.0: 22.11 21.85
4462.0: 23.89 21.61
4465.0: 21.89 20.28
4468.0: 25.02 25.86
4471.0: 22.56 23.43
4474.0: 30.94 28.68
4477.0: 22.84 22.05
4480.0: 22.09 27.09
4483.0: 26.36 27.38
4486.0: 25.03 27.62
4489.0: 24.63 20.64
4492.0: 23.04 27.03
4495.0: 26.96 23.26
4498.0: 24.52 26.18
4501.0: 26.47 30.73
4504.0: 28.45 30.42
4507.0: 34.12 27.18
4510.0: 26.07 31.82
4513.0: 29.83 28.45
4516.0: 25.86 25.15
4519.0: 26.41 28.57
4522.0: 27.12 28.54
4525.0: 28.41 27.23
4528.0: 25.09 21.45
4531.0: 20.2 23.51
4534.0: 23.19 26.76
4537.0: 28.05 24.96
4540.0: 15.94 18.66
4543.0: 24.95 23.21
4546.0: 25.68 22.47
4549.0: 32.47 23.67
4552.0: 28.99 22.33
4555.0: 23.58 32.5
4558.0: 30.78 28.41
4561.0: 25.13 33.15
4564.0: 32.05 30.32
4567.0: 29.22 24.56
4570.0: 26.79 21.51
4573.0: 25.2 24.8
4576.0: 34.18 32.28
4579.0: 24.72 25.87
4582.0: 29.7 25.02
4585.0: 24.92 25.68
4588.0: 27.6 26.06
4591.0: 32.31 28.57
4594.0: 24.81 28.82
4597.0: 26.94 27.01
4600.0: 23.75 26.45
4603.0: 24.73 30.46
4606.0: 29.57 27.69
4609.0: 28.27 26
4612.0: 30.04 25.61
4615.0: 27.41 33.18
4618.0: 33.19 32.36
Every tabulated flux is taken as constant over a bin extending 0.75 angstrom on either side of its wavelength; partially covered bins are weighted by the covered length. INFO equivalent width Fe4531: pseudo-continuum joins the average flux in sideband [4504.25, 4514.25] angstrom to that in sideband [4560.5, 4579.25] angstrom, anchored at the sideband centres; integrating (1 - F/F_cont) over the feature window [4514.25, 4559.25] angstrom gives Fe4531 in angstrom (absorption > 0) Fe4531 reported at 5.5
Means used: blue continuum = 29.8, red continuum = 28.1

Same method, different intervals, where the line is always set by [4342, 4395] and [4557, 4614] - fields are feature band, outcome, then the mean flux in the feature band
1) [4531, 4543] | 1.52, 23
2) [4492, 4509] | -1.53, 27.6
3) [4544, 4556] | 0.52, 25.5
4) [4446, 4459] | -0.15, 24.2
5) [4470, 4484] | -0.32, 25.2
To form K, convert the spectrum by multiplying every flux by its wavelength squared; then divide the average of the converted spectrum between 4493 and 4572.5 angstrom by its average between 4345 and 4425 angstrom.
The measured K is 1.3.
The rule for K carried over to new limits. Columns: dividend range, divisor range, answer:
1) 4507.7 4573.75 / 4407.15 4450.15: 1.17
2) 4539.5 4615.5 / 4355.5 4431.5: 1.33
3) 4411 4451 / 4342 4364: 1.16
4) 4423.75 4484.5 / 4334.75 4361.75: 1.17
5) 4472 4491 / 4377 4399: 1.24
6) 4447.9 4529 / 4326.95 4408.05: 1.27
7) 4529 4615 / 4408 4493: 1.17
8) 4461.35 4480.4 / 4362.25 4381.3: 1.13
